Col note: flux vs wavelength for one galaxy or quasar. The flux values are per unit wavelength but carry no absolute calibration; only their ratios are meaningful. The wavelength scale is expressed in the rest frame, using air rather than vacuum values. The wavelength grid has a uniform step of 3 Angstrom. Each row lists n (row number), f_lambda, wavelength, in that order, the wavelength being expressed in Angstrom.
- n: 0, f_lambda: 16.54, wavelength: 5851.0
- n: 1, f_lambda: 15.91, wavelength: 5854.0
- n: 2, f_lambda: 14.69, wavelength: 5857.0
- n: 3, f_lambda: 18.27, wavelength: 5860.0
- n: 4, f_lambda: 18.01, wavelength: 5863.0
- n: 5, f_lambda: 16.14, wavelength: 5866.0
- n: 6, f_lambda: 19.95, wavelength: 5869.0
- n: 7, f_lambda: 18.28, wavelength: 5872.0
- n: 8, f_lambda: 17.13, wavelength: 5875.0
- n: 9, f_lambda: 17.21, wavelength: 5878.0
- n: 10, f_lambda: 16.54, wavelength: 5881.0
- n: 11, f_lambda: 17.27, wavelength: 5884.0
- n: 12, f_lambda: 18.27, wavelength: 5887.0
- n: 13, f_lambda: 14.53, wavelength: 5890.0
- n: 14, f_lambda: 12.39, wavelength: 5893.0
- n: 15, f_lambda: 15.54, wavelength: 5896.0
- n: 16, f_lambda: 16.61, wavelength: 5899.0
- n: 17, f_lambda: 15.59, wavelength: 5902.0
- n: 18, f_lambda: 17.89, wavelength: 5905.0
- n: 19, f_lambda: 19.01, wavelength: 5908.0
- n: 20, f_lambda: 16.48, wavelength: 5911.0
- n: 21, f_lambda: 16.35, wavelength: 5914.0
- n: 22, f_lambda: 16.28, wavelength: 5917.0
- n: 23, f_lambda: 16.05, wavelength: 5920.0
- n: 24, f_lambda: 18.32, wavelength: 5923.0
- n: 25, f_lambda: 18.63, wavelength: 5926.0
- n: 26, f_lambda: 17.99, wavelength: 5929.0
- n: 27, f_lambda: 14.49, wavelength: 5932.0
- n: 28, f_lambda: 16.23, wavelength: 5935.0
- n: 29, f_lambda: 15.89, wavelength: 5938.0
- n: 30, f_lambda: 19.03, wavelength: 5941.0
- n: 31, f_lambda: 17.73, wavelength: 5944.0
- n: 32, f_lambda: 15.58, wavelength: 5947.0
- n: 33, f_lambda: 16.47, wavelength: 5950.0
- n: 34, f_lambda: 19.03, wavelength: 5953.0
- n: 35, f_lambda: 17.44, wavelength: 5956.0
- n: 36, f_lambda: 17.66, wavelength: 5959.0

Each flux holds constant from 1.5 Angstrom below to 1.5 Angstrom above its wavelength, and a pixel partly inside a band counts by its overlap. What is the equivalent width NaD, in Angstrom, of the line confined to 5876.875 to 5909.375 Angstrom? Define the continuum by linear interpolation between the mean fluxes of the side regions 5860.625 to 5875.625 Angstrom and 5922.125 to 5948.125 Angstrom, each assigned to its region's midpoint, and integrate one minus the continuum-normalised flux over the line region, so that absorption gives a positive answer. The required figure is 2.2 Angstrom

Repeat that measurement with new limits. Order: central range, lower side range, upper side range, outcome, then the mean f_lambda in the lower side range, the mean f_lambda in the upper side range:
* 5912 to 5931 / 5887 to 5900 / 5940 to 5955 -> -0.9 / 15.1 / 17.5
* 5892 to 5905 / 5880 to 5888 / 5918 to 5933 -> 1.4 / 17.4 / 17.2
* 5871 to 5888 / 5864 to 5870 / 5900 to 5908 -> 0.2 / 17.9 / 17.2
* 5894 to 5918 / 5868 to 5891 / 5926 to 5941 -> 0.6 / 17.4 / 16.7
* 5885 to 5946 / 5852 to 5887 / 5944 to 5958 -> 2.0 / 17.3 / 17.2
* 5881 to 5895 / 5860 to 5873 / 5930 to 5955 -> 1.6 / 18.1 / 16.8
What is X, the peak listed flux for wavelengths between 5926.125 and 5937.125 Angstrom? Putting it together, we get 17.99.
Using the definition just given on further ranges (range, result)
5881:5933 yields 19.01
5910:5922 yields 16.48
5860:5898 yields 19.95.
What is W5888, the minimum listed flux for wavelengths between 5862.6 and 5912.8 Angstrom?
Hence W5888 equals 12.39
